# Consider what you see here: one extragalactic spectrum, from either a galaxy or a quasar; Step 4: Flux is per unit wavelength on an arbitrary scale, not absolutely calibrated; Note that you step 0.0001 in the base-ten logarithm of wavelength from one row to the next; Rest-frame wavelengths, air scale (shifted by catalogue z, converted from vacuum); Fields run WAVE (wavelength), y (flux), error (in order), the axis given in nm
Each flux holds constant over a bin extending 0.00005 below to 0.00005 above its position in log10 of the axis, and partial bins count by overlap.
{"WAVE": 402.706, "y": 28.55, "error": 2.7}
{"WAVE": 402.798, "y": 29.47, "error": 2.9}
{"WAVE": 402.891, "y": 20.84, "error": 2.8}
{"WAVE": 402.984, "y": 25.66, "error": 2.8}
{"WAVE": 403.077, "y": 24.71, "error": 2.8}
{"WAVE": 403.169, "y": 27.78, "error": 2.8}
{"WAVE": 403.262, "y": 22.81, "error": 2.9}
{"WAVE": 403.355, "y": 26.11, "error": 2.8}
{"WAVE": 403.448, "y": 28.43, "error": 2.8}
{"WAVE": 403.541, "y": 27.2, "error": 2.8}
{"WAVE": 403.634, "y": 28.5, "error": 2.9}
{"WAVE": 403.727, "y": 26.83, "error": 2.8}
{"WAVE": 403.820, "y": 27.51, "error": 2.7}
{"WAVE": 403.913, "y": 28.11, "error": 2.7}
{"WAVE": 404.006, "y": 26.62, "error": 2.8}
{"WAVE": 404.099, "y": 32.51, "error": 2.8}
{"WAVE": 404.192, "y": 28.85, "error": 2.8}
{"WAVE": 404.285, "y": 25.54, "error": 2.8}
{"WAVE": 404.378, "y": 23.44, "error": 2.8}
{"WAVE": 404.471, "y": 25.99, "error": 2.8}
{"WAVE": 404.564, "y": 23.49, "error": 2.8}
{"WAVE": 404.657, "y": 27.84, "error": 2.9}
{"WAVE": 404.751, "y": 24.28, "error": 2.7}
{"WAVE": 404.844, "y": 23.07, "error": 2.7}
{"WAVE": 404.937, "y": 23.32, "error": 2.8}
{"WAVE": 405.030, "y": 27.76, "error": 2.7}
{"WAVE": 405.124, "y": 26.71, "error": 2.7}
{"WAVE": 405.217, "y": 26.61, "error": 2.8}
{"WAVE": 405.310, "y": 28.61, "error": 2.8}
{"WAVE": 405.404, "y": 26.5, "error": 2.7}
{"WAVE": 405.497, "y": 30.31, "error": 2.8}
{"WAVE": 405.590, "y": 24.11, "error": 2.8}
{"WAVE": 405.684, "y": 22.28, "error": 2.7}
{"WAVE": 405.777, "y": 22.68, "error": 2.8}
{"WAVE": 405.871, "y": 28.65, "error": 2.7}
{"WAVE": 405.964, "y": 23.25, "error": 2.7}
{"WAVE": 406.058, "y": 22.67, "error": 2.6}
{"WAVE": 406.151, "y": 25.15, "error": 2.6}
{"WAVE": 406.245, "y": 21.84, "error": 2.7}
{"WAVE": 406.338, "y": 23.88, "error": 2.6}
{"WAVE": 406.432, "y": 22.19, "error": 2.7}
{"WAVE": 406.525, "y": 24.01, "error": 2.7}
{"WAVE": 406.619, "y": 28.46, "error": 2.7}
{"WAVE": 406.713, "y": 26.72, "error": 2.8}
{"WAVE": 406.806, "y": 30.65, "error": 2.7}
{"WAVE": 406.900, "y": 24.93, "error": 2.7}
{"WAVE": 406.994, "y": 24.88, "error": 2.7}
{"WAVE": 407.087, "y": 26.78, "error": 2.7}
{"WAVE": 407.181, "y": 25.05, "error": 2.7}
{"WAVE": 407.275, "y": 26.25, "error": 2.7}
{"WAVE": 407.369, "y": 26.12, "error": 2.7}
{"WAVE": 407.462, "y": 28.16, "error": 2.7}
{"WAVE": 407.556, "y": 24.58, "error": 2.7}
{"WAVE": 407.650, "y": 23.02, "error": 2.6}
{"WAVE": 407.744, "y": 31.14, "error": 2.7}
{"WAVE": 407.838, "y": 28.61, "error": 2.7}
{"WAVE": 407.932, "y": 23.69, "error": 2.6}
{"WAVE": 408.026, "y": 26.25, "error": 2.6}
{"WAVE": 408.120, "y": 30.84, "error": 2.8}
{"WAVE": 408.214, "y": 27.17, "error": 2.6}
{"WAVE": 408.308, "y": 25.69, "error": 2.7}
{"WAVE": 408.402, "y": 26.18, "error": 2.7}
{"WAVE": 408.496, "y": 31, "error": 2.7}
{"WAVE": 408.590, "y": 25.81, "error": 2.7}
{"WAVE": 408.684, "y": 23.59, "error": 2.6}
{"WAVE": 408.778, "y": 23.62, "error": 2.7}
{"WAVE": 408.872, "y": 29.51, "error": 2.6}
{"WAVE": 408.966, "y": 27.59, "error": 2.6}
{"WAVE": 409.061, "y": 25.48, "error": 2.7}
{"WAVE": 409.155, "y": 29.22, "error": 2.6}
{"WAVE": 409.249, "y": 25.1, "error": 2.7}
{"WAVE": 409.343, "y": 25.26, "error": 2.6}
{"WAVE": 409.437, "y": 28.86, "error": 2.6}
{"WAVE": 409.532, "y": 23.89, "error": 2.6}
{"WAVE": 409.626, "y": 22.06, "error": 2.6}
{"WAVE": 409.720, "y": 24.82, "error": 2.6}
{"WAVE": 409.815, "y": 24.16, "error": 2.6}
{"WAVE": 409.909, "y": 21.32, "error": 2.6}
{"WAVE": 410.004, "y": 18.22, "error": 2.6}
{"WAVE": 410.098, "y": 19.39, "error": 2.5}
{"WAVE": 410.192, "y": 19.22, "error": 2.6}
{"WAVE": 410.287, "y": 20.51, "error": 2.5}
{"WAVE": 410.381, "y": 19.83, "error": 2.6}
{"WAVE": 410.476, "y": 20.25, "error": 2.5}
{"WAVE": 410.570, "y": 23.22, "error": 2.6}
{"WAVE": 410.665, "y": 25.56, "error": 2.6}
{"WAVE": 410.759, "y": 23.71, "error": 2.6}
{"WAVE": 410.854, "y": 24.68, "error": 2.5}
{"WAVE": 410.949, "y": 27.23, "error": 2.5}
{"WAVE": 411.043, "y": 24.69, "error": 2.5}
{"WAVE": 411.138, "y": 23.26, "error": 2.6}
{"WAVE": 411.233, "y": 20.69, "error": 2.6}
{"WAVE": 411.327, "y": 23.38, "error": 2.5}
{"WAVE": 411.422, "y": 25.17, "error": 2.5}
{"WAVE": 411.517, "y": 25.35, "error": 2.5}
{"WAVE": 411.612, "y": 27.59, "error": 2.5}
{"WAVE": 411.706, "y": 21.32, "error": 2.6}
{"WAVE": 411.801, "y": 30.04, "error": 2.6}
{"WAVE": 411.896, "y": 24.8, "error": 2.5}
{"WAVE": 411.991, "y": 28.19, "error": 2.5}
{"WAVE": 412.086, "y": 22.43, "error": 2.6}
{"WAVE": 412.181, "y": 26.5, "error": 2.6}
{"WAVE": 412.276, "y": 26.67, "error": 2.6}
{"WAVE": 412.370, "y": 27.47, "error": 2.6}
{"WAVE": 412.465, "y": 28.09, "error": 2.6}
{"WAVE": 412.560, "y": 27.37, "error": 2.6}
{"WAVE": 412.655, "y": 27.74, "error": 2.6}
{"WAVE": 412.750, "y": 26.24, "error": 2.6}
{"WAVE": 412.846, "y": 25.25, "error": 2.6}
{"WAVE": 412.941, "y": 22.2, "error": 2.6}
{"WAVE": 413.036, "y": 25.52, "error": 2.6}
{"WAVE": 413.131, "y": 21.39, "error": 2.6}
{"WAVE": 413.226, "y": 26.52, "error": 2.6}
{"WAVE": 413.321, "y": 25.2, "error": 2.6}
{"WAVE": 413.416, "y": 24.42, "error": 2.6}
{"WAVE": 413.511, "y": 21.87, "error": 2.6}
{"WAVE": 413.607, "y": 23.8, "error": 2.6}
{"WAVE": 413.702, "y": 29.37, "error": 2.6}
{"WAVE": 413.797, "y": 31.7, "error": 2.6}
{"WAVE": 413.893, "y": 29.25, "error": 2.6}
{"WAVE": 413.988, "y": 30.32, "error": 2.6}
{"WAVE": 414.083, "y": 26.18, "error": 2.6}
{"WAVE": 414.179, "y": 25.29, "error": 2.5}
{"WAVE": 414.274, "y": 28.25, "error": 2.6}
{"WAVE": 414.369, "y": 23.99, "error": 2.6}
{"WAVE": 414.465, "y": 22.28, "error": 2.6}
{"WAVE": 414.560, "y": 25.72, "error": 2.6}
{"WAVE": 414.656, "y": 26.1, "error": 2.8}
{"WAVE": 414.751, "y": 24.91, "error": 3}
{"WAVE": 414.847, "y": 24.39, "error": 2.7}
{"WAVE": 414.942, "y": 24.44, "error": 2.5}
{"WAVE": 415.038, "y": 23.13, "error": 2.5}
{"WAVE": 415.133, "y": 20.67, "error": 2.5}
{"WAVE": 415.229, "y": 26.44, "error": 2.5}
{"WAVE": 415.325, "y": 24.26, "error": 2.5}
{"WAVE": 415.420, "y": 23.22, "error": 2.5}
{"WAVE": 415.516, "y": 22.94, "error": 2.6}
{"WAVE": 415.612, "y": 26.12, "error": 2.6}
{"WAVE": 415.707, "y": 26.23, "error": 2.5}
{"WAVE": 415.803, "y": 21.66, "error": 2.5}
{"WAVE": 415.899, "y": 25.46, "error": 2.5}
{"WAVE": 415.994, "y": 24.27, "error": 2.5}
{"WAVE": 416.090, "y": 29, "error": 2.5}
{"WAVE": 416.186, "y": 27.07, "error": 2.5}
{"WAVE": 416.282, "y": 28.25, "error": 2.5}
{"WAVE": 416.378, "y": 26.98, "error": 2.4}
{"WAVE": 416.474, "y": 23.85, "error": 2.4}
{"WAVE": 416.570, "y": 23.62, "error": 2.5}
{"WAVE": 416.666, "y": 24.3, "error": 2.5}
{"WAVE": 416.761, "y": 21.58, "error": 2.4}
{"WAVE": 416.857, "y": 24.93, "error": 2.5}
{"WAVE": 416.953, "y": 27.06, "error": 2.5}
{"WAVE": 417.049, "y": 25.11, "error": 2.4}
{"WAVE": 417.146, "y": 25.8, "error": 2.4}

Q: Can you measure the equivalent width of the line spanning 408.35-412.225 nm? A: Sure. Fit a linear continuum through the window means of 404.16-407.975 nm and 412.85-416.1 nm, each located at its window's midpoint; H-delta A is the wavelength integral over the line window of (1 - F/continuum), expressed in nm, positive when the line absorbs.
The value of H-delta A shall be 0.144 nm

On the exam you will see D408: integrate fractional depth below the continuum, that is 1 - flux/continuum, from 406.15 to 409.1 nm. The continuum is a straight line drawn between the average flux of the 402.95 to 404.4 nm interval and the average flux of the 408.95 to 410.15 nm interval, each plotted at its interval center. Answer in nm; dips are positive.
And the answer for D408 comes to -0.14 nm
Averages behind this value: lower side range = 27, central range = 26.2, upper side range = 24.1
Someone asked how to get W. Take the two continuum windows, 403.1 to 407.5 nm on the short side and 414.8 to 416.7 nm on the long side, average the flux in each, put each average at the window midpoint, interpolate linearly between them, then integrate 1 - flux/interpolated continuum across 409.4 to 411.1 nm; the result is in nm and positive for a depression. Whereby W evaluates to 0.17 nm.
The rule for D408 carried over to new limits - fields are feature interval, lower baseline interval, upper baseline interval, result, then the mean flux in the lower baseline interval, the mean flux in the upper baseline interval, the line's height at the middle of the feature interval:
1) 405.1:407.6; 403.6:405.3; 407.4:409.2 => 0.10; 26.5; 26.9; 26.7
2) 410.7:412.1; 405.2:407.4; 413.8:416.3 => 0.03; 25.5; 25.5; 25.5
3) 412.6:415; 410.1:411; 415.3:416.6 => -0.15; 22.5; 25.3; 24.2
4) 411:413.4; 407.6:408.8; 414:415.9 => 0.02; 26.7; 24.7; 25.5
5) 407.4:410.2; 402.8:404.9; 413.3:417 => 0.03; 26.2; 25.3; 25.9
